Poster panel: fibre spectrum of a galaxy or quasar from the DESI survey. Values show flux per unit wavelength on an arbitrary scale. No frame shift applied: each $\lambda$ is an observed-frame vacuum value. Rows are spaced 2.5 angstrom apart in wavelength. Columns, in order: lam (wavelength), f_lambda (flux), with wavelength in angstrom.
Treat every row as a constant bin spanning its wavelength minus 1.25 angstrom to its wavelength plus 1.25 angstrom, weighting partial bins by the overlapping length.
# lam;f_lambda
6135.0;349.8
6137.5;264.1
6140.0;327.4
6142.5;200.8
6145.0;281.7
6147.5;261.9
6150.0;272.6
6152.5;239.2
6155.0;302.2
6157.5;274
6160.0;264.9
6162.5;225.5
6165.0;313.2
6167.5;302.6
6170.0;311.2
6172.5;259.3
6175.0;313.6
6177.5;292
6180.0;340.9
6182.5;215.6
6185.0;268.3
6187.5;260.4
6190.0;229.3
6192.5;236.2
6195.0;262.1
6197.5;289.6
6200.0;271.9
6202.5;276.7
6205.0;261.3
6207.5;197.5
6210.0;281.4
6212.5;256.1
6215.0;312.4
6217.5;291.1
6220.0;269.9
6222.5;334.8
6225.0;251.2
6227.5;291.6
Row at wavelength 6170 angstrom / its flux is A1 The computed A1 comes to 311.2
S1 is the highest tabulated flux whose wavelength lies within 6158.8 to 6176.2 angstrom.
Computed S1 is 313.6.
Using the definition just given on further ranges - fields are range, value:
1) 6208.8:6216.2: 312.4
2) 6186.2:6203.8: 289.6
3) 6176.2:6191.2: 340.9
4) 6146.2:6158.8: 302.2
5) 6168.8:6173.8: 311.2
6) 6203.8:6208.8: 261.3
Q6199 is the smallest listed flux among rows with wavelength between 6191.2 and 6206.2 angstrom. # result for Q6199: 236.2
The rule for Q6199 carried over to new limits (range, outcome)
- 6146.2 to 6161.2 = 239.2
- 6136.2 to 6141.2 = 264.1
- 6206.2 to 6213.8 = 197.5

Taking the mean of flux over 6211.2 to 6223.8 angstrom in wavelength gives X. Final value 293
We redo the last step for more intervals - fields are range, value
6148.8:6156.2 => 271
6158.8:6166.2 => 268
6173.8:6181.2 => 315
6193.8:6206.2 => 272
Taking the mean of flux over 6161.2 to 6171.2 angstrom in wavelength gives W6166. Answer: 288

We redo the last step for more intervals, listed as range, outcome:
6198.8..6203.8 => 274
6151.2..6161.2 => 270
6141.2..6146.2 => 242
